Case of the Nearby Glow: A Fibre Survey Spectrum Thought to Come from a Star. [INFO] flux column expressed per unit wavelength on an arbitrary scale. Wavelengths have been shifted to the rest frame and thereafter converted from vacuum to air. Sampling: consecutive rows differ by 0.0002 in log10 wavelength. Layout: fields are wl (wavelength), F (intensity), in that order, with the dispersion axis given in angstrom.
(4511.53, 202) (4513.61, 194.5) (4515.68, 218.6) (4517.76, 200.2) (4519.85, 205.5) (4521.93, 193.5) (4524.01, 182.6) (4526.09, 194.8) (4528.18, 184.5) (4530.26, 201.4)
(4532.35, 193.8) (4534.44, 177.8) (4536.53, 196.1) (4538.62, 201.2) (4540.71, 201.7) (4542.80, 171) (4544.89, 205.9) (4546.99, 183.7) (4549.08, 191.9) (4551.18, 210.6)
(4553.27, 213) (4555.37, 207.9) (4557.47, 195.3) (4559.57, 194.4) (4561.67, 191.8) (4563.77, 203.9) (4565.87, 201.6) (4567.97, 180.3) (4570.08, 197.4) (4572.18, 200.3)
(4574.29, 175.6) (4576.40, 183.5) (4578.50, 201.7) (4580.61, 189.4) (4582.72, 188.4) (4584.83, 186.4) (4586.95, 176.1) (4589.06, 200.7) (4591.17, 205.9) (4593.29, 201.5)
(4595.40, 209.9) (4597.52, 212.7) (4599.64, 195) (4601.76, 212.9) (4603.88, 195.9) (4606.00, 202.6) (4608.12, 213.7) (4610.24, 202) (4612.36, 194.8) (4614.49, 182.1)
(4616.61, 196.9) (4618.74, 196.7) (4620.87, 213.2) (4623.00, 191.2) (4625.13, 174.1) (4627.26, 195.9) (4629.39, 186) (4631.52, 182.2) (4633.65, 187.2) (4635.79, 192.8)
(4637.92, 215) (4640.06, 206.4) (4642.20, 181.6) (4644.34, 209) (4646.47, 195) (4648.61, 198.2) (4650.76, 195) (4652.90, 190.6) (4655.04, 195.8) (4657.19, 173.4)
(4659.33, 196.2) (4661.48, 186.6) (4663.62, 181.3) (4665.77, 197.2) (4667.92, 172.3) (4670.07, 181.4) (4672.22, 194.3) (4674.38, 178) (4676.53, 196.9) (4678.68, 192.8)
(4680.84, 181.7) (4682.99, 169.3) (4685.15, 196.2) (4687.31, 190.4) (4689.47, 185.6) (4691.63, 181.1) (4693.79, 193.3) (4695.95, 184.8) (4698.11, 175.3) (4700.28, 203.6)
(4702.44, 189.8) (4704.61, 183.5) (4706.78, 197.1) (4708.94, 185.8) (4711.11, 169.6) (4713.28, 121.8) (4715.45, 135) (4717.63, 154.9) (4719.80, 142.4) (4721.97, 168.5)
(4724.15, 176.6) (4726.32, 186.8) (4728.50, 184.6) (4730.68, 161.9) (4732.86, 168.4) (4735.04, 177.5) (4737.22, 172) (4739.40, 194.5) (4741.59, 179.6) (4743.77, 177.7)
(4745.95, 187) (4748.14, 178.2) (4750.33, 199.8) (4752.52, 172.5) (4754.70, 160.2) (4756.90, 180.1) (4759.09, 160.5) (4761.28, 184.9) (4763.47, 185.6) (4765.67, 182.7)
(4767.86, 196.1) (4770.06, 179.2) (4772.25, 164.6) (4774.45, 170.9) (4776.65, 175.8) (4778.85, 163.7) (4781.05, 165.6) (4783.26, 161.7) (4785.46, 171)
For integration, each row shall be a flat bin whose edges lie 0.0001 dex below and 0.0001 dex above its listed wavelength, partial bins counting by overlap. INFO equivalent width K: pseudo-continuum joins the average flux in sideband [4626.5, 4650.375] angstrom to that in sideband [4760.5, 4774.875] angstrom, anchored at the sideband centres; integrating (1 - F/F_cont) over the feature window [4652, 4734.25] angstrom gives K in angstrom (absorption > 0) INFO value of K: 4.3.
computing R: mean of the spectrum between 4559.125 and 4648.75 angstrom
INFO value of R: 196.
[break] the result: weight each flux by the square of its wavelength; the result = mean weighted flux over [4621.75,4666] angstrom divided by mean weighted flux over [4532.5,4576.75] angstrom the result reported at 1.03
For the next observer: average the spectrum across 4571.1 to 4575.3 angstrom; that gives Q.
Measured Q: 188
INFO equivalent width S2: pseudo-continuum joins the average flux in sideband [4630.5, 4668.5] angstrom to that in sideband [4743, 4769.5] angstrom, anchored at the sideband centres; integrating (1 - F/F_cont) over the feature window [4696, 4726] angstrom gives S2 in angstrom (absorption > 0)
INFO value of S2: 2.4 angstrom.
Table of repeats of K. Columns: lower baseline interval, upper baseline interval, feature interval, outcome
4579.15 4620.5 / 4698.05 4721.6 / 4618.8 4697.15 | -3.24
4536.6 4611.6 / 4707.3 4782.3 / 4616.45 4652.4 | -1.22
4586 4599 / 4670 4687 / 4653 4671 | 0.35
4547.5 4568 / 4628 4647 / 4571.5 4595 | 0.72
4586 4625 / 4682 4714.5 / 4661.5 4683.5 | 0.19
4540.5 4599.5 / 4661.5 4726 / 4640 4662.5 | -1.00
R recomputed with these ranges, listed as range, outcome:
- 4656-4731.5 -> 179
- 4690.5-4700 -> 185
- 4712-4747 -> 168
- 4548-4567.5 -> 201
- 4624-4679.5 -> 191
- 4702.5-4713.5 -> 177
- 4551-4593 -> 195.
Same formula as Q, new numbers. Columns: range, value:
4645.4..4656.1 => 195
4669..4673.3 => 188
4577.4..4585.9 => 191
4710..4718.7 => 145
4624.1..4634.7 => 185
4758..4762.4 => 173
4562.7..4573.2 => 197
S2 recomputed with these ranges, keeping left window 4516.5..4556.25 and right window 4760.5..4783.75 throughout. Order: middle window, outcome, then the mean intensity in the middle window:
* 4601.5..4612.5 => -0.8 angstrom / 204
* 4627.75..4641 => -0.5 angstrom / 195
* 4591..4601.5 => -0.8 angstrom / 205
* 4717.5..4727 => 0.7 angstrom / 166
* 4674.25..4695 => -0.4 angstrom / 187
